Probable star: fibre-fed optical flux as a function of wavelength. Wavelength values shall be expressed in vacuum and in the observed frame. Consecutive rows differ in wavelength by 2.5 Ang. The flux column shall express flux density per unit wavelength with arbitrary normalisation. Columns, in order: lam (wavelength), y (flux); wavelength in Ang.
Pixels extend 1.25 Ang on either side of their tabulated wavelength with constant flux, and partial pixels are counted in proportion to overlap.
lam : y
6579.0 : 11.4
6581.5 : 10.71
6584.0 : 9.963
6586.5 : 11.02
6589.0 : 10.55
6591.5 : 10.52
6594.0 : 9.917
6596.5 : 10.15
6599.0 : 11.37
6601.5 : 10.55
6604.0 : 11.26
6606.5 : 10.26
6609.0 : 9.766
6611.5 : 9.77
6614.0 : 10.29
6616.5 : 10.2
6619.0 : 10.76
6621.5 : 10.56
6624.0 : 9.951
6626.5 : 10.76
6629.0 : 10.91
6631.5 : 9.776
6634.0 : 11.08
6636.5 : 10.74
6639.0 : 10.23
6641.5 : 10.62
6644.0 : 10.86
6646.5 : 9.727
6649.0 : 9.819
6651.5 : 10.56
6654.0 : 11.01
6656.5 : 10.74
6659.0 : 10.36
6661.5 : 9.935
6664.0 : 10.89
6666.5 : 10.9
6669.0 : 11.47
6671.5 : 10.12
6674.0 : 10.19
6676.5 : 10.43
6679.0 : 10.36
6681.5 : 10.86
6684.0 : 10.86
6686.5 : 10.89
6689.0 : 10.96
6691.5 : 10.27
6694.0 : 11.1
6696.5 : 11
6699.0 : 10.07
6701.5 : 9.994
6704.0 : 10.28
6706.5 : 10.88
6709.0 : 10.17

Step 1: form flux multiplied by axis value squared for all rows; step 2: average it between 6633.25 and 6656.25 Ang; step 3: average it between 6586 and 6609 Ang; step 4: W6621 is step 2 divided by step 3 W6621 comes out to 1.0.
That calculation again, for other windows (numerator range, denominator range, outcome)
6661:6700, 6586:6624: 1.05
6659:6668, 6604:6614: 1.06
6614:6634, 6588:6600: 1.01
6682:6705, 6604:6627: 1.06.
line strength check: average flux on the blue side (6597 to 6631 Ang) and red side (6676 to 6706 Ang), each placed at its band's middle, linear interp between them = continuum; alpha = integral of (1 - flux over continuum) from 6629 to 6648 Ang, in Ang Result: 0.1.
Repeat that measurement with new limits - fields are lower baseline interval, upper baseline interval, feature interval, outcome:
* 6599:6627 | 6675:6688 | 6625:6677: 0.1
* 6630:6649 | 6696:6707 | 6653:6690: -1.0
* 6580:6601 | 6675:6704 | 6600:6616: 0.3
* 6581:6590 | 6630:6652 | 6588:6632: 0.2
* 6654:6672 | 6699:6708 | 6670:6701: -0.3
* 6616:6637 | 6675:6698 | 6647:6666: 0.3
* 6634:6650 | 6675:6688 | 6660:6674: -0.1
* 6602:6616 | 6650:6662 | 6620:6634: -0.1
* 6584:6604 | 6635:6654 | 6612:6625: 0.2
